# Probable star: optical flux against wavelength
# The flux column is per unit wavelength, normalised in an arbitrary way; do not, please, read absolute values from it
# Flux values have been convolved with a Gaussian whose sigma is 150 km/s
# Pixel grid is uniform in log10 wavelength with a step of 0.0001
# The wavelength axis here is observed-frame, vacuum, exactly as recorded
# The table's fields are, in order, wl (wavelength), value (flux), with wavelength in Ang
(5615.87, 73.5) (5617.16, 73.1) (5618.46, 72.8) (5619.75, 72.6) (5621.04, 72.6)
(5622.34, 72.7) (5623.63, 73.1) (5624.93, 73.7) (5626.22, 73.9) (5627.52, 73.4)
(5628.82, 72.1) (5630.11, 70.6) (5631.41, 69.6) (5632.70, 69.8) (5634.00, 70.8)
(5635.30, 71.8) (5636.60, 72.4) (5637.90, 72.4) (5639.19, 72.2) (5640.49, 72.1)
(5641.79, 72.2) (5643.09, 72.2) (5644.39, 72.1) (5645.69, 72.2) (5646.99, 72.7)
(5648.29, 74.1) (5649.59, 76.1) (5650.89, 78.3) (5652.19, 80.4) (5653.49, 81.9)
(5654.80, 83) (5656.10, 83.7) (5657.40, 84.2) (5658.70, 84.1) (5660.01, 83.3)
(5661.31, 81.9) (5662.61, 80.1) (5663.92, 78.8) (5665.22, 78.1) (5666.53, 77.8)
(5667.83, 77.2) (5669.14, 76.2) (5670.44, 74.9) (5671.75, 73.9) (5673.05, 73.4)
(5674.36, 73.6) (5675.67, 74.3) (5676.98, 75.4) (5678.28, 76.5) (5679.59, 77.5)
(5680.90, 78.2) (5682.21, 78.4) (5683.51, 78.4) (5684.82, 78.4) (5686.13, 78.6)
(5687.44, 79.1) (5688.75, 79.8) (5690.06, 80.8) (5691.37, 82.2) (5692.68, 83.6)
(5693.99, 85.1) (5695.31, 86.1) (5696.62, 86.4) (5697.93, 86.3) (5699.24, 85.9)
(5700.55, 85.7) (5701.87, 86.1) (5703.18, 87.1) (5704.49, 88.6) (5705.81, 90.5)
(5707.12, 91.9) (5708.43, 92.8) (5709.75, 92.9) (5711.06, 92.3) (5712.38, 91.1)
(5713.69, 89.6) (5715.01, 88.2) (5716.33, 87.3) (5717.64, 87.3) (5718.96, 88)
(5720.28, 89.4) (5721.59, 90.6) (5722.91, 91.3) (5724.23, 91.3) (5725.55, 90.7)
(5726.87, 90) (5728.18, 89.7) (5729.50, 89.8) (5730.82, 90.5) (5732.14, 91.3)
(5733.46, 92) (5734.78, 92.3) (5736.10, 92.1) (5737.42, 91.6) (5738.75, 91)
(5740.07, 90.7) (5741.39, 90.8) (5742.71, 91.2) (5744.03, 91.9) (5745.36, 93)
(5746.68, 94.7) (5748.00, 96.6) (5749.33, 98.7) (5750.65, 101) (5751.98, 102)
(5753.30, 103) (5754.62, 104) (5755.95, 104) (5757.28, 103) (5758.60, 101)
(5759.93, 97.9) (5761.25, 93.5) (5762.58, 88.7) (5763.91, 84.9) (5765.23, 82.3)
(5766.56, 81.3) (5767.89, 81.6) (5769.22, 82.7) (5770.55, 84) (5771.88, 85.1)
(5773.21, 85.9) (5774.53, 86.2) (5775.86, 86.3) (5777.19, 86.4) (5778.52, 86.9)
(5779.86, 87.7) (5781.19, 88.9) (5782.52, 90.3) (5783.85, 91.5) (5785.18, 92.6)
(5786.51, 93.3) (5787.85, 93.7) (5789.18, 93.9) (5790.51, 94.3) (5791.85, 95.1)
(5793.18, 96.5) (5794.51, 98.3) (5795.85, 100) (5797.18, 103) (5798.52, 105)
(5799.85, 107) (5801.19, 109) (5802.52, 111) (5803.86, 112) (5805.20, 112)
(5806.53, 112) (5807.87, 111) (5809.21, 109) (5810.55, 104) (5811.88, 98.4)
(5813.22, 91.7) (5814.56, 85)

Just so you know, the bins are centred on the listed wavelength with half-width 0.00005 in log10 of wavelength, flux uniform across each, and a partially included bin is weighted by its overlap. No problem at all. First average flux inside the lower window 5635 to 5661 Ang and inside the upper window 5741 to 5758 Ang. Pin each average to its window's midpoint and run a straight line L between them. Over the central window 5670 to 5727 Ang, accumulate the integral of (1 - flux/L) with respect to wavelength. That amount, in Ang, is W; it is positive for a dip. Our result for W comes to 2.1 Ang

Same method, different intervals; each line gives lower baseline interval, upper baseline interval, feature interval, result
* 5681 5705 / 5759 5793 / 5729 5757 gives -2.7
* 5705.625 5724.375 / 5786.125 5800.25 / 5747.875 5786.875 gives 1.6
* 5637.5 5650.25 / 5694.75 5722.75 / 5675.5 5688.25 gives 0.7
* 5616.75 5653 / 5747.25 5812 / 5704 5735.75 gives -1.4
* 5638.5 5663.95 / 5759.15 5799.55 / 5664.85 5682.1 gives 0.9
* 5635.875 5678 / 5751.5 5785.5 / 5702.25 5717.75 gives -1.2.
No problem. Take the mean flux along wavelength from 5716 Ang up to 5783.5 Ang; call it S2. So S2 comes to 91.2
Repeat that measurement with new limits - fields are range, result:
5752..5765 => 97.5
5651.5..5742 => 84.7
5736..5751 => 93.5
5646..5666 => 79.9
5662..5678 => 76.1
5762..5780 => 84.9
